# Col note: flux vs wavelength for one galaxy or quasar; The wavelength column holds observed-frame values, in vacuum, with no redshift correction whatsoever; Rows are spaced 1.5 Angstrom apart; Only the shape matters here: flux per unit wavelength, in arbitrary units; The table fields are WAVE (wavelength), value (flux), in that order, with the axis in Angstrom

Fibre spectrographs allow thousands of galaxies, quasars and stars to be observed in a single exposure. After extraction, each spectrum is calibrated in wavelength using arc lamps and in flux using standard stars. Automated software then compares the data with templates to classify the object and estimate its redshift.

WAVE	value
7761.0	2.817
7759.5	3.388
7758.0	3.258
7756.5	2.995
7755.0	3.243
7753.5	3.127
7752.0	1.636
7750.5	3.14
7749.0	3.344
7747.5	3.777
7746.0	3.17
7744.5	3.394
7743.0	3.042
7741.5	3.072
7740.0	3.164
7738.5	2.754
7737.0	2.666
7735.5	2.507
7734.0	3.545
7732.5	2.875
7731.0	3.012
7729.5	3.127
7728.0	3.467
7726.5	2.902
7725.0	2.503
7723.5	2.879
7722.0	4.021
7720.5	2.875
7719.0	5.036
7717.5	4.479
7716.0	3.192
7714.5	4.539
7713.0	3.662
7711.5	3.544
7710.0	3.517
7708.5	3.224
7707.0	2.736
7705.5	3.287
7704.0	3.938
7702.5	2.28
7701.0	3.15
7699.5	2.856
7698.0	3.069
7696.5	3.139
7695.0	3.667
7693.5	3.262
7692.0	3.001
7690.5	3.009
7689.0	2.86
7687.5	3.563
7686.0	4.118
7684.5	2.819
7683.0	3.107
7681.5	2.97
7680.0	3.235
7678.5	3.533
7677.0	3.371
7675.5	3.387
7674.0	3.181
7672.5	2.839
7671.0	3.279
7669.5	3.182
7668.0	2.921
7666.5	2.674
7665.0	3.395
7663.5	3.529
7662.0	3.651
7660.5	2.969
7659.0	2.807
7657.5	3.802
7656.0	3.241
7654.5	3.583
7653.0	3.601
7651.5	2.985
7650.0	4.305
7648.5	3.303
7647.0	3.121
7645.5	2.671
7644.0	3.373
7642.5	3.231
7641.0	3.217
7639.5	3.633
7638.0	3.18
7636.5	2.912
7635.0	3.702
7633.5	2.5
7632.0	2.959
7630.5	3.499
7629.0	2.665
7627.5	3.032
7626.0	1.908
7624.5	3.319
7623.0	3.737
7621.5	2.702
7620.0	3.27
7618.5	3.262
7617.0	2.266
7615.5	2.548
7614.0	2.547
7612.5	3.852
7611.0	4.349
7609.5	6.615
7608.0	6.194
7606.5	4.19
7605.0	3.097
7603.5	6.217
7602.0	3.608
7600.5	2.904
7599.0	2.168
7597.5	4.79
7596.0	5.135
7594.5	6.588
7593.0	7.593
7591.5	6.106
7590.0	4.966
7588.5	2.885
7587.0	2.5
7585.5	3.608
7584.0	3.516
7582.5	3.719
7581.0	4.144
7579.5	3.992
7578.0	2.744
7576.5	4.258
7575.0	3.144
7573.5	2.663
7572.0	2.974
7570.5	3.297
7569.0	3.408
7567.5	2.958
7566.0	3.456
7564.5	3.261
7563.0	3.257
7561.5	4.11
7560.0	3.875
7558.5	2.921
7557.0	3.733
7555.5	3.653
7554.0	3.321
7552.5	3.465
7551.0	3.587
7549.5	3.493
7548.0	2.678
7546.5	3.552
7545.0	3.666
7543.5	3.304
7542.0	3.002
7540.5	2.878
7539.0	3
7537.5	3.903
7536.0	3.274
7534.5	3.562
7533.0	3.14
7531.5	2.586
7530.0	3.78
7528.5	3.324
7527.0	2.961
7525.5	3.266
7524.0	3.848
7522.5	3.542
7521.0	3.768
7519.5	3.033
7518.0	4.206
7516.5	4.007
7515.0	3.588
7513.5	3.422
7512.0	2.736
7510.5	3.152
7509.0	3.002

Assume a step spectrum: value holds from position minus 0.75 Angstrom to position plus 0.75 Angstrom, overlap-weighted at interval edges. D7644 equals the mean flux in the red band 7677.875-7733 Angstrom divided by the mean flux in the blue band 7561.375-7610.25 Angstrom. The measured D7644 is 0.82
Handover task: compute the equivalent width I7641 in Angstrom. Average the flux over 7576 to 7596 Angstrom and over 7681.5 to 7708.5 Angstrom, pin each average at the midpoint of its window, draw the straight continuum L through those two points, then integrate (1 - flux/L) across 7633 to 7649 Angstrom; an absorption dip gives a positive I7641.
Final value 2.5 Angstrom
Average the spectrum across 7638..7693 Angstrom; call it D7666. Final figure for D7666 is 3.26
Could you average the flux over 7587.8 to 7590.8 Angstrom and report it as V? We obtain 3.98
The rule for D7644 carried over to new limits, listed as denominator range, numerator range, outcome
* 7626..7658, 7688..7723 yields 1.05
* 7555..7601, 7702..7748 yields 0.86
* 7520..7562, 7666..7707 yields 0.93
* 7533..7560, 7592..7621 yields 1.27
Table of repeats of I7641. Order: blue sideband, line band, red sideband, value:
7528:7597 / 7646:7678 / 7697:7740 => 1.1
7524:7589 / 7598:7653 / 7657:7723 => -1.4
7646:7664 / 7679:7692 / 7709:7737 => 0.7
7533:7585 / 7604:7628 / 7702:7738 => -1.5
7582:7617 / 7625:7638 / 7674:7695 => 3.3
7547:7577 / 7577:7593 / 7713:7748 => -3.1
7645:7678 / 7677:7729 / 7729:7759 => -3.0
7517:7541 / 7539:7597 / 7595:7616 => 1.6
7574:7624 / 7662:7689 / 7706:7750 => 2.7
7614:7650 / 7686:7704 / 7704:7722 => 1.9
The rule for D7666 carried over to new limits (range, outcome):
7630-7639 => 3.13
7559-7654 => 3.64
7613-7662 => 3.13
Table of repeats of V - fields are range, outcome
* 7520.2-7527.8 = 3.47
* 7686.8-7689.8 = 3.2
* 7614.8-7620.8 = 2.84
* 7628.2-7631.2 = 3.07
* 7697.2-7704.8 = 3.06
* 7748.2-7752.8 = 2.72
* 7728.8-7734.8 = 3.13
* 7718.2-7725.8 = 3.47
